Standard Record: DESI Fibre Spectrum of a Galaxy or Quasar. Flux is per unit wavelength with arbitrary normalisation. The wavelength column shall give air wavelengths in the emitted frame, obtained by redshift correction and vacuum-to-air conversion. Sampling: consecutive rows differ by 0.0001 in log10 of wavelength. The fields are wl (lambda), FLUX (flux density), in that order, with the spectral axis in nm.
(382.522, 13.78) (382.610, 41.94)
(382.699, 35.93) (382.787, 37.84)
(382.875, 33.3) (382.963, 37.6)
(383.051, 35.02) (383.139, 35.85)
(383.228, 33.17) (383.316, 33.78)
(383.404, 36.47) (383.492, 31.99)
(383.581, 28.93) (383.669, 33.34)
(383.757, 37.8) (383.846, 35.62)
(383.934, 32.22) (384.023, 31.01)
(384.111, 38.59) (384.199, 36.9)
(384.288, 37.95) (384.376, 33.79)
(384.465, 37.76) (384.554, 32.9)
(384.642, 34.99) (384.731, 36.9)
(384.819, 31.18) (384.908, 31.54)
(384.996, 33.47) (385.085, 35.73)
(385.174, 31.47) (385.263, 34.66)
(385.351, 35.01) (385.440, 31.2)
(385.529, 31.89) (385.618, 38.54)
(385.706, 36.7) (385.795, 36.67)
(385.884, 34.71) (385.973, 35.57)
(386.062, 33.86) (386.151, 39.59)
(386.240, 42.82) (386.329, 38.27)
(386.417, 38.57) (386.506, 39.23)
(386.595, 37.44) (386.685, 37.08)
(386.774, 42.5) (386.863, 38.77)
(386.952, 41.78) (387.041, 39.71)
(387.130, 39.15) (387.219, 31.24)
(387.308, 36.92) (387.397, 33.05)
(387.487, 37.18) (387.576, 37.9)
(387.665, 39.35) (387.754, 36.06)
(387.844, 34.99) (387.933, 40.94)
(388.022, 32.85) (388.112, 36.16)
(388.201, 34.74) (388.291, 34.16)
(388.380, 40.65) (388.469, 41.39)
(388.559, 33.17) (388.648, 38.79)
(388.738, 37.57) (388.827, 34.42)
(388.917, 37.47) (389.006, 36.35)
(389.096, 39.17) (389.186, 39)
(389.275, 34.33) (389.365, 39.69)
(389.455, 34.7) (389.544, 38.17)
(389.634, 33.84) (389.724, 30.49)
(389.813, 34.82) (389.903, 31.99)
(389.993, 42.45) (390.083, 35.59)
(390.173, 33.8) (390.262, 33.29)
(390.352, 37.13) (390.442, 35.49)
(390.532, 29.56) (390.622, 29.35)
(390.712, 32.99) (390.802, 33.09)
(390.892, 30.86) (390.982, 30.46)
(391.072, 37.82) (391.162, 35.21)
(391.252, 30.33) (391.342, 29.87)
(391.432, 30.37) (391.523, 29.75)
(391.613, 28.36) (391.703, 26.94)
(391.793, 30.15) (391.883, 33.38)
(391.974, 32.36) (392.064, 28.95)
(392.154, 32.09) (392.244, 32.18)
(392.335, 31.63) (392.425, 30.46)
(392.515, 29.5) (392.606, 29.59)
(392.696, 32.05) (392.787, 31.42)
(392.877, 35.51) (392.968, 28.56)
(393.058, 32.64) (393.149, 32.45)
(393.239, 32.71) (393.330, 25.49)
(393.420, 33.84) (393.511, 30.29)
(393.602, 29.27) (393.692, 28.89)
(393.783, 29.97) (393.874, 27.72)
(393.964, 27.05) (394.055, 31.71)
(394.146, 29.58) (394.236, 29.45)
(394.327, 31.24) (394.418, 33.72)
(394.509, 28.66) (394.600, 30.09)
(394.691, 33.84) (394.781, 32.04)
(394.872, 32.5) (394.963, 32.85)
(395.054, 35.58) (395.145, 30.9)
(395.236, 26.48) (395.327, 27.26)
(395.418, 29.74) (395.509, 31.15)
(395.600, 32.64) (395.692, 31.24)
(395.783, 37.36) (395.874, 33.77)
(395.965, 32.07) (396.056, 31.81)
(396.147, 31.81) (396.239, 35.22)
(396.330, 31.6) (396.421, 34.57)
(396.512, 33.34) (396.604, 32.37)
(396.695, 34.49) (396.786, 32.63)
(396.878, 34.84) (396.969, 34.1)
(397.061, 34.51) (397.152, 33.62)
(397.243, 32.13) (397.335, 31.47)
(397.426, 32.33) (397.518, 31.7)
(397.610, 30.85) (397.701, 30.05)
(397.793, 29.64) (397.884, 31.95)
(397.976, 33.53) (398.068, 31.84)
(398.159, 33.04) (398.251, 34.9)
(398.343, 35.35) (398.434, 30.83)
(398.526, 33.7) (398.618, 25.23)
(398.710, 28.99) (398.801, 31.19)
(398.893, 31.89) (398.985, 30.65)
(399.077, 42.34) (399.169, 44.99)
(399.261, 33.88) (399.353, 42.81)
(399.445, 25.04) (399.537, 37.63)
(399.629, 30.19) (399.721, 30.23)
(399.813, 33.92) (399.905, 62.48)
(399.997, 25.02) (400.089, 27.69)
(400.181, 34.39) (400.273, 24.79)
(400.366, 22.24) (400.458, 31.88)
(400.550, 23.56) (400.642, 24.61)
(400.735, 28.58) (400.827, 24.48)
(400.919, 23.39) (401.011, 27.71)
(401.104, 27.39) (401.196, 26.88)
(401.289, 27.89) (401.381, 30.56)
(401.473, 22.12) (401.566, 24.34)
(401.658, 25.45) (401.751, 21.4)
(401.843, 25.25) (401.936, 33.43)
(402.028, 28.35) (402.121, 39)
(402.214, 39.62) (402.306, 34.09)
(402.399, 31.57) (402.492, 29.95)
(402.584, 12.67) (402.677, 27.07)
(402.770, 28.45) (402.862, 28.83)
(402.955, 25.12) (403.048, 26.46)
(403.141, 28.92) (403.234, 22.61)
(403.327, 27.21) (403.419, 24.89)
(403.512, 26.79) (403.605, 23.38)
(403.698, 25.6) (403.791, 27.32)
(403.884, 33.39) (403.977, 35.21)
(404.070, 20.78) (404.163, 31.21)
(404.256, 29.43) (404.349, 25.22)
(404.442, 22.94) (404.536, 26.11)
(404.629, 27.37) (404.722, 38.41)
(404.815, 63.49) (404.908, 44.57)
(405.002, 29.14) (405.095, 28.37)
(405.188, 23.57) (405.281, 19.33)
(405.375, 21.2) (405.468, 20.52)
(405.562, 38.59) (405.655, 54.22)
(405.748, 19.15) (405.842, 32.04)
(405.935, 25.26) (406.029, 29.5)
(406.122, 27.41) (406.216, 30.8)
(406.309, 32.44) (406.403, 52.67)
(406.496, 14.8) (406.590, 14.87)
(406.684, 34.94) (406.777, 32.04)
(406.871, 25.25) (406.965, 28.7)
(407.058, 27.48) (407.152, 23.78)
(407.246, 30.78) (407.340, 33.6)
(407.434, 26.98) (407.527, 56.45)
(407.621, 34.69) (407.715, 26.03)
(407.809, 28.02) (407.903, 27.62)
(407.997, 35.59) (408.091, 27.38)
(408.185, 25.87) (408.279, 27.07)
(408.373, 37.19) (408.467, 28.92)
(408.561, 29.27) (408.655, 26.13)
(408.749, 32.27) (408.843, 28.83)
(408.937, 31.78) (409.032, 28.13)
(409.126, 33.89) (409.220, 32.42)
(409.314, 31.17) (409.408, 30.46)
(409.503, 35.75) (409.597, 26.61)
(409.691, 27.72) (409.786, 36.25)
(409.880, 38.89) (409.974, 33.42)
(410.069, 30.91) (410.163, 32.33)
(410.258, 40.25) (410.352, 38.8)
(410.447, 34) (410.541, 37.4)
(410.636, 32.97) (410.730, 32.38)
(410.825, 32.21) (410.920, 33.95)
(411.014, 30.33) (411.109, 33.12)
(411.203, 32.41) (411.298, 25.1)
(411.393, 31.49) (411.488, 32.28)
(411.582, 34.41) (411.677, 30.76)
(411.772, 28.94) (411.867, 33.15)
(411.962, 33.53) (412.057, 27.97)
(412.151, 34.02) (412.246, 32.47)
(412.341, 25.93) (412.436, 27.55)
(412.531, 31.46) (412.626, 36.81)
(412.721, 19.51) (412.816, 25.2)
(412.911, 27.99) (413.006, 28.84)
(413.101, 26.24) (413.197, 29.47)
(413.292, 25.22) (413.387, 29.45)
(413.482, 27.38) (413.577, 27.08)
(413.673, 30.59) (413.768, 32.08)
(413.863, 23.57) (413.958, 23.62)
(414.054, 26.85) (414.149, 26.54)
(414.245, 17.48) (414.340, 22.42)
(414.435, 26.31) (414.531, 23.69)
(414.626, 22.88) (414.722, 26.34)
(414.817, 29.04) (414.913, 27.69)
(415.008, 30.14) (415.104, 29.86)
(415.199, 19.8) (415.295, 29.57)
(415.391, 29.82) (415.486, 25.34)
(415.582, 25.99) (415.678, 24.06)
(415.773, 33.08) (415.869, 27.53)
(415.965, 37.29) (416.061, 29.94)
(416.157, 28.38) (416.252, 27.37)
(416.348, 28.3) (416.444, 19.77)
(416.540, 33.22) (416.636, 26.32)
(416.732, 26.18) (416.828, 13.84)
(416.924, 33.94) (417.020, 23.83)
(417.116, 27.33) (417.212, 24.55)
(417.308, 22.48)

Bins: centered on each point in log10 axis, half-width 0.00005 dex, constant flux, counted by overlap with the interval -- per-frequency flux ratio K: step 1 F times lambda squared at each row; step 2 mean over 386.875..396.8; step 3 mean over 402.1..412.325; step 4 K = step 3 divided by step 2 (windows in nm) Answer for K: 1.00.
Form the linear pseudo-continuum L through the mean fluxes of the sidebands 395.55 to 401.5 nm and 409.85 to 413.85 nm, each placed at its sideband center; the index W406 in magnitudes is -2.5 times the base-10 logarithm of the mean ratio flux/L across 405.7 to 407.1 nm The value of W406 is 0.103 mag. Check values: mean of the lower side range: 31.9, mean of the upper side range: 31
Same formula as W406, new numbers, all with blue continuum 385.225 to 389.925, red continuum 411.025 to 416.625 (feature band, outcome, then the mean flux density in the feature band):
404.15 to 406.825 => 0.009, 30.7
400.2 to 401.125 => 0.239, 26.1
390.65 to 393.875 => 0.136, 31.1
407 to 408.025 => -0.054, 31.8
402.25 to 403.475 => 0.182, 26.9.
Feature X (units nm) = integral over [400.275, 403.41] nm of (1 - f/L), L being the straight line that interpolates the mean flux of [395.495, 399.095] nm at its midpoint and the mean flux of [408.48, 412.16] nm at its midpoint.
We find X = 0.50 nm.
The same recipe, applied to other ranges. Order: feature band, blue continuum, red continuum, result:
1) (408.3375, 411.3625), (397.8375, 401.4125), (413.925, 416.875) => -0.444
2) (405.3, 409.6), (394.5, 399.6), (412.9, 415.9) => -0.186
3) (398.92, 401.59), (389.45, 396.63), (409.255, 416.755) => 0.016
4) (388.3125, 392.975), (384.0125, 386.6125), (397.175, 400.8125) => 0.098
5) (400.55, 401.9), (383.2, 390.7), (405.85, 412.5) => 0.295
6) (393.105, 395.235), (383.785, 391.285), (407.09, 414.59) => 0.215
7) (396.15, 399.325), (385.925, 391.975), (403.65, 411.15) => 0.034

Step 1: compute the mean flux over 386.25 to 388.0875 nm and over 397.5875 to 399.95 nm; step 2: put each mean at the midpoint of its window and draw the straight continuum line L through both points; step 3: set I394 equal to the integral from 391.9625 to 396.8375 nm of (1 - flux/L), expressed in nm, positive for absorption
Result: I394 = 0.56 nm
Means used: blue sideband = 37.7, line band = 31.4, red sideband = 34.2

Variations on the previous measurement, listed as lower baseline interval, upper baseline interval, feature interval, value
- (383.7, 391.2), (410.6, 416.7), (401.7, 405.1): 0.19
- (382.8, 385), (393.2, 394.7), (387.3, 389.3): -0.26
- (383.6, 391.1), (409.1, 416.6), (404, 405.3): 0.02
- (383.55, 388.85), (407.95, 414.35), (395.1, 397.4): 0.09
